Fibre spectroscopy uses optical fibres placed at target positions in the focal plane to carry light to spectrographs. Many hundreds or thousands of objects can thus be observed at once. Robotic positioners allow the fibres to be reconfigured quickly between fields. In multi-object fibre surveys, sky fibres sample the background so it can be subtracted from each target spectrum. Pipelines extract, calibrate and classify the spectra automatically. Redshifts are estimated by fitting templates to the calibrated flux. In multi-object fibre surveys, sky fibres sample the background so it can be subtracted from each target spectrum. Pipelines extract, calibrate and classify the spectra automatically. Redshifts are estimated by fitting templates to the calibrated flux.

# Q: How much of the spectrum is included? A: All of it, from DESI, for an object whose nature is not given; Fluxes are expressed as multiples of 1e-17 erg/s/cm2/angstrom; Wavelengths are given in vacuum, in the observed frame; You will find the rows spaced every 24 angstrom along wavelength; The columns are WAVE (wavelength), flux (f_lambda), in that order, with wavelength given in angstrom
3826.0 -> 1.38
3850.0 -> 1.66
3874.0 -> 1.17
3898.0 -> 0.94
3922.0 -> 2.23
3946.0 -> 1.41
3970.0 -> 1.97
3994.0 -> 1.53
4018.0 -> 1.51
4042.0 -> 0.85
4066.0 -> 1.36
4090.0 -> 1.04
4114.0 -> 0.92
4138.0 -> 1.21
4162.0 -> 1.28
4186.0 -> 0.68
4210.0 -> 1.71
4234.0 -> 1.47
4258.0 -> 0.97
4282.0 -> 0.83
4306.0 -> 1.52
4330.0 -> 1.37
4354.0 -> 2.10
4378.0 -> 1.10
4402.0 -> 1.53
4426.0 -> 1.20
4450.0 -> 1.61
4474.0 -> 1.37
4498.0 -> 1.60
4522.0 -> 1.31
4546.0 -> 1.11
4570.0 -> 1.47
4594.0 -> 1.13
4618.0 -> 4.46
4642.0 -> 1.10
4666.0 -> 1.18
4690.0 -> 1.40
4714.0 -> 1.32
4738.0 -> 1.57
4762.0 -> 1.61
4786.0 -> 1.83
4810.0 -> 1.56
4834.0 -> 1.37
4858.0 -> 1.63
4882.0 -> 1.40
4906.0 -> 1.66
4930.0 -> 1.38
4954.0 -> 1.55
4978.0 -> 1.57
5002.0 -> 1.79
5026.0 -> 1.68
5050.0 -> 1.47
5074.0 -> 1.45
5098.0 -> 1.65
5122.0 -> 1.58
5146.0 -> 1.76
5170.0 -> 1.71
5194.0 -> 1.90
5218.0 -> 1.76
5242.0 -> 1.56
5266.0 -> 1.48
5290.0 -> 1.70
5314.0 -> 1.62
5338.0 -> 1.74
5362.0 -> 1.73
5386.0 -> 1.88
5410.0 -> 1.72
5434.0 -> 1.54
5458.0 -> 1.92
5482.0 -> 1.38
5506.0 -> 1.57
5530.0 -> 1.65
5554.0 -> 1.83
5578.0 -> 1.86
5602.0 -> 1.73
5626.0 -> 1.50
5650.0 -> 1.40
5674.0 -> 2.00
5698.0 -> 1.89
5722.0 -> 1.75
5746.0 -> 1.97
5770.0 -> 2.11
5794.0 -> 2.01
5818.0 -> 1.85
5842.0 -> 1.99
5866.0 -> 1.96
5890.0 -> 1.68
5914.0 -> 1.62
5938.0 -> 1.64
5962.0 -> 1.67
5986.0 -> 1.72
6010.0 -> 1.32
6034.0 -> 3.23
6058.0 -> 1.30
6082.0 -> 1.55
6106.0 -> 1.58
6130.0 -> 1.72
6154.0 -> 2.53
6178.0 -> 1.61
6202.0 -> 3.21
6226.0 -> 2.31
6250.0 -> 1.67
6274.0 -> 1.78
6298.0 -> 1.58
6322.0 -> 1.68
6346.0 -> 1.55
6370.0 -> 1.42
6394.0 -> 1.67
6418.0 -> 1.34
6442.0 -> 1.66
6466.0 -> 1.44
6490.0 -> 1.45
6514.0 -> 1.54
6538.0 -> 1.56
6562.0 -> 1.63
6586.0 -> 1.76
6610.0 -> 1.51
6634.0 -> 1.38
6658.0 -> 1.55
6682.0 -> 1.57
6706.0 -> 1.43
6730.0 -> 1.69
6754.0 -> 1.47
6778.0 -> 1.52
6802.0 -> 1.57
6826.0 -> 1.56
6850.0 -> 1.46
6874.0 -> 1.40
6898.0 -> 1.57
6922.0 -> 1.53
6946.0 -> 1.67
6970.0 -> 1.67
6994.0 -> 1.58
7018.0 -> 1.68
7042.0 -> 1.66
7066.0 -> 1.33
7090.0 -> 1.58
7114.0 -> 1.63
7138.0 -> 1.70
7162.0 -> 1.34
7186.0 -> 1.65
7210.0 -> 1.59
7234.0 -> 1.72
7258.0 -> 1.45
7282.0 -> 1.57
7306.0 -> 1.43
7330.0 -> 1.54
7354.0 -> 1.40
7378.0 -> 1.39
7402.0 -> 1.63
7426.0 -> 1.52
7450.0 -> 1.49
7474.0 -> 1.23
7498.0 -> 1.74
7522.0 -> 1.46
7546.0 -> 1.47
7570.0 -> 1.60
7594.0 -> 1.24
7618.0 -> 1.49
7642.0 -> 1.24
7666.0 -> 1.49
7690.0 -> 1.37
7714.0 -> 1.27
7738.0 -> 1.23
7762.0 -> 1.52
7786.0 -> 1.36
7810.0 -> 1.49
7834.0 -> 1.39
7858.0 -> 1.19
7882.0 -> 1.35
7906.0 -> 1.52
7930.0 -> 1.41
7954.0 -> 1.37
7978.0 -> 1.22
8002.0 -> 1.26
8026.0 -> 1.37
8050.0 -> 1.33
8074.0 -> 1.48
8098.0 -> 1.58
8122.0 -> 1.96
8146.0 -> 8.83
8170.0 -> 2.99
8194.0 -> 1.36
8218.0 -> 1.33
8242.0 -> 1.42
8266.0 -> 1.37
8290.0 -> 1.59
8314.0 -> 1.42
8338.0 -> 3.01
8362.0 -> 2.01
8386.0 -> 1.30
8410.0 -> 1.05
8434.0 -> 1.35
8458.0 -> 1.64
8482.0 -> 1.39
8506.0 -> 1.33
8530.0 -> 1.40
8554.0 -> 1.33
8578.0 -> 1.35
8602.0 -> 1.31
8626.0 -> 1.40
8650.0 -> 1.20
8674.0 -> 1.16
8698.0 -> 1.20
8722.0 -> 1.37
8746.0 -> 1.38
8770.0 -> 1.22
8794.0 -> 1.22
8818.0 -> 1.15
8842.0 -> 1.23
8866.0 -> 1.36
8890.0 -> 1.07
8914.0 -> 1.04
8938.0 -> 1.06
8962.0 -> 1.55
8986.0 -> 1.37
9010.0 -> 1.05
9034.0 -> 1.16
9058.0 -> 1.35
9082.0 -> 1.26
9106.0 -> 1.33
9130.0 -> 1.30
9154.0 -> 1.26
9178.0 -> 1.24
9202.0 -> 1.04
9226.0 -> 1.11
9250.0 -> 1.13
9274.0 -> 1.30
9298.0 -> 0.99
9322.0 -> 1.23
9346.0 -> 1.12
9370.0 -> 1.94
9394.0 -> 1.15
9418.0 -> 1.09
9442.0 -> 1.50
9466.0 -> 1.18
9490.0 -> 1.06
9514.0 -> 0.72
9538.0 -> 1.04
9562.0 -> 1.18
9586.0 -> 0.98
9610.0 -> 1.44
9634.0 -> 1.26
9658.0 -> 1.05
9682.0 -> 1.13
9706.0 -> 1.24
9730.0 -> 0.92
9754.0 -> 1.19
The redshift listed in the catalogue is 0.24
